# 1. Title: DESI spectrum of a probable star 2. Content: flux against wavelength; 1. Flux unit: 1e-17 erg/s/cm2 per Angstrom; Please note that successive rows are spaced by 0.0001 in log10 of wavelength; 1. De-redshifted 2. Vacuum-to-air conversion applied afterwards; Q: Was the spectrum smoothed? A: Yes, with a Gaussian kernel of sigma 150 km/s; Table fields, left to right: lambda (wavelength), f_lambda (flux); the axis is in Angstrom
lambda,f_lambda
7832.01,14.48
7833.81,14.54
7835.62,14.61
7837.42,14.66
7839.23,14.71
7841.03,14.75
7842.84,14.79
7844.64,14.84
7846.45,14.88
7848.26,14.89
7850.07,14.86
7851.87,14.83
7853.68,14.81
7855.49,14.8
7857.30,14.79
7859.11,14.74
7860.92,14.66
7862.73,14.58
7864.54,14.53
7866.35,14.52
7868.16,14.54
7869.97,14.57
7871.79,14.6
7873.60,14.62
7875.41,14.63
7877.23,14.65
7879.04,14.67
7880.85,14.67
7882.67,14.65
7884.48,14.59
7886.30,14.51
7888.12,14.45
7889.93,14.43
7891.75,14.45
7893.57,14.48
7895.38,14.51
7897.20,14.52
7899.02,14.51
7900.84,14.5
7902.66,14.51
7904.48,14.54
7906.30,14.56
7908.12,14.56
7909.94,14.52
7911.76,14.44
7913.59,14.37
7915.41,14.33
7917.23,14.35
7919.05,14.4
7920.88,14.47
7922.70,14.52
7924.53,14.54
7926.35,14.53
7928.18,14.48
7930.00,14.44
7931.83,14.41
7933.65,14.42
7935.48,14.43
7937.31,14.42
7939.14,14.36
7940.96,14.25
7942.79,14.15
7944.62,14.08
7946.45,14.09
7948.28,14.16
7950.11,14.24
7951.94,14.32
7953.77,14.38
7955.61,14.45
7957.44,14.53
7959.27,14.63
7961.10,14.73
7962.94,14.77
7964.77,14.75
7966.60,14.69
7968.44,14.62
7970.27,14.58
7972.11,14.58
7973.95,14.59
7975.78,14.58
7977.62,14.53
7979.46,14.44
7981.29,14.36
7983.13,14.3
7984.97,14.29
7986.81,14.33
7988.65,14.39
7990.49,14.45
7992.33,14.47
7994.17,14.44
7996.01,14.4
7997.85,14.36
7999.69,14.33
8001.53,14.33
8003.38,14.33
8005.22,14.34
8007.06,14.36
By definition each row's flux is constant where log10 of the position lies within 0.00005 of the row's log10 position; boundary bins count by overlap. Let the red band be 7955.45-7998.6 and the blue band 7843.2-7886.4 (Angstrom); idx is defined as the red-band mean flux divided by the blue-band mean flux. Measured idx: 1.0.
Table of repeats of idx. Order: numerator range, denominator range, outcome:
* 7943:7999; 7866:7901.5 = 0.99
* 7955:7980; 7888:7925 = 1.01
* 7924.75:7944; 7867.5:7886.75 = 0.99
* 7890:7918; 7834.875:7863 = 0.98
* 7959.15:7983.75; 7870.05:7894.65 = 1.00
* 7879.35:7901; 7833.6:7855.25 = 0.98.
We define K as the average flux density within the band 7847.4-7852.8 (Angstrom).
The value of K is 14.9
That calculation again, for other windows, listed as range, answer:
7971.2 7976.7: 14.6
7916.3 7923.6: 14.4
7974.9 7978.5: 14.5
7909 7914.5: 14.4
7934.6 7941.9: 14.4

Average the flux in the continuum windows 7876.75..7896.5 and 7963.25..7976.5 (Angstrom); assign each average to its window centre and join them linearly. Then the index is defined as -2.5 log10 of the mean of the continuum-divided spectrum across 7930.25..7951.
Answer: 0.025 mag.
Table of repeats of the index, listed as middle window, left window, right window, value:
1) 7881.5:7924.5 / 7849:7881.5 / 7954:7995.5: 0.010 mag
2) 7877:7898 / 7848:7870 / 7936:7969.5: 0.005 mag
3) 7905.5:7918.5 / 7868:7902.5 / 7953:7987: 0.007 mag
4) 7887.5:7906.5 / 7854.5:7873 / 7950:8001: 0.007 mag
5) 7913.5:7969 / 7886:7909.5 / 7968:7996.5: 0.004 mag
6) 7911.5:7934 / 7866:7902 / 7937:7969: 0.003 mag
